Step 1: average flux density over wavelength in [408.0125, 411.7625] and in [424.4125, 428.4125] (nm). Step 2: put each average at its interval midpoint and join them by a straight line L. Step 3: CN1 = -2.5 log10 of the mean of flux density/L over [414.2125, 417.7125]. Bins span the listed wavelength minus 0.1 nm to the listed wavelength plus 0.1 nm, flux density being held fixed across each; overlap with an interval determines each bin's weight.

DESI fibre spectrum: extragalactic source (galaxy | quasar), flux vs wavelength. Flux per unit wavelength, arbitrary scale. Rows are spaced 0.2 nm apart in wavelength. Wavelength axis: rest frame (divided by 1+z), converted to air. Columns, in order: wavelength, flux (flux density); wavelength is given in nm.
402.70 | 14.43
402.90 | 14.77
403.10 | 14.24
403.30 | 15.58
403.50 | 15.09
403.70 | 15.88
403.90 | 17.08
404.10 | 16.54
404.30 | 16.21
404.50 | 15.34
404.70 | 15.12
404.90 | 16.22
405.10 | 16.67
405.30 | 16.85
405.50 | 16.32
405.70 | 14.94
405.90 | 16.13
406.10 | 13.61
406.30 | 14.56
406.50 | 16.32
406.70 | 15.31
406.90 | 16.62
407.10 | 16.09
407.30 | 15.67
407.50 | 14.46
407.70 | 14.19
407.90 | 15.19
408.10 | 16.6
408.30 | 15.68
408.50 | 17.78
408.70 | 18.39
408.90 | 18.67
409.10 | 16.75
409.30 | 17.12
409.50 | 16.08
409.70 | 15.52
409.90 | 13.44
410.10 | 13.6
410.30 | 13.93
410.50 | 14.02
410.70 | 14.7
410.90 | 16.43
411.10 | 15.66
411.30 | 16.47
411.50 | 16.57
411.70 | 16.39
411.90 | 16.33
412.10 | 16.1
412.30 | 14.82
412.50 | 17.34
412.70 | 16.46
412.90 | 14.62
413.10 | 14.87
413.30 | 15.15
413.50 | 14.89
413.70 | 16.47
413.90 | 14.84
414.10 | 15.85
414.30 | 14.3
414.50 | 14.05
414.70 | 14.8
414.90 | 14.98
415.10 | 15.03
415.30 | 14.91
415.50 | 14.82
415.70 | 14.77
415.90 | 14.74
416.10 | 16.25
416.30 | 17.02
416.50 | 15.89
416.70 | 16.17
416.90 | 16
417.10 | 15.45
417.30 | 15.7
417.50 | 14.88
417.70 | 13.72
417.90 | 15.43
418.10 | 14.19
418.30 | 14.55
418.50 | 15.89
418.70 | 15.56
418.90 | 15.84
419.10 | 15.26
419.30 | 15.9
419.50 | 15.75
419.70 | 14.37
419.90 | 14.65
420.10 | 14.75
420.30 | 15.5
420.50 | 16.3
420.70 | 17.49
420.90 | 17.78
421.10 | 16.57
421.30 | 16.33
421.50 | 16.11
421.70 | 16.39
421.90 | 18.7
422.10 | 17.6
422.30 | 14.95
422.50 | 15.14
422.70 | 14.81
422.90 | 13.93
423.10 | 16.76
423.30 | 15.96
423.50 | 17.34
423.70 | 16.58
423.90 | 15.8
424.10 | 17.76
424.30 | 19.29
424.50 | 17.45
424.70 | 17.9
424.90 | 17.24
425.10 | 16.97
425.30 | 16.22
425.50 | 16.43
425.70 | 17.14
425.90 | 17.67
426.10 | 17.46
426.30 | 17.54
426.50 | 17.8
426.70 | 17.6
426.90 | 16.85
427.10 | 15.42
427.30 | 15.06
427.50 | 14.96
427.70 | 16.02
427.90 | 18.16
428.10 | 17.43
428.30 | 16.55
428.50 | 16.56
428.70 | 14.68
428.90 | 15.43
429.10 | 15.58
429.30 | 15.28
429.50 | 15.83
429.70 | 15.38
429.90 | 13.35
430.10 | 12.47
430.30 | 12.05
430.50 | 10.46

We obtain 0.075 mag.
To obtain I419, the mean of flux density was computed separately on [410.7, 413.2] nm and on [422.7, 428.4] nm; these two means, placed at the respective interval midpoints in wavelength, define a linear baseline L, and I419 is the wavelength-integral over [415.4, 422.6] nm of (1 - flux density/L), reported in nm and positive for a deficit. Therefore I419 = 0.29 nm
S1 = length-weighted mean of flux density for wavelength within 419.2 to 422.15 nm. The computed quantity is 16.3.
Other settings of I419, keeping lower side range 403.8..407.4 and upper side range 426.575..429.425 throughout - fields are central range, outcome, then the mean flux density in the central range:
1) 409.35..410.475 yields 0.09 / 14.6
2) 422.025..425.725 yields -0.11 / 16.6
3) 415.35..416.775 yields 0.03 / 15.6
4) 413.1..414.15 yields 0.04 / 15.4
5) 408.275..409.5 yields -0.11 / 17.4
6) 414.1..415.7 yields 0.12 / 14.8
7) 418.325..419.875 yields 0.06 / 15.4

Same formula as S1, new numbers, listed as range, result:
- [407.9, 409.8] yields 16.9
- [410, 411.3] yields 14.9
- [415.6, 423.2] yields 15.7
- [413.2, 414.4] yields 15.2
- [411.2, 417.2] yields 15.5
